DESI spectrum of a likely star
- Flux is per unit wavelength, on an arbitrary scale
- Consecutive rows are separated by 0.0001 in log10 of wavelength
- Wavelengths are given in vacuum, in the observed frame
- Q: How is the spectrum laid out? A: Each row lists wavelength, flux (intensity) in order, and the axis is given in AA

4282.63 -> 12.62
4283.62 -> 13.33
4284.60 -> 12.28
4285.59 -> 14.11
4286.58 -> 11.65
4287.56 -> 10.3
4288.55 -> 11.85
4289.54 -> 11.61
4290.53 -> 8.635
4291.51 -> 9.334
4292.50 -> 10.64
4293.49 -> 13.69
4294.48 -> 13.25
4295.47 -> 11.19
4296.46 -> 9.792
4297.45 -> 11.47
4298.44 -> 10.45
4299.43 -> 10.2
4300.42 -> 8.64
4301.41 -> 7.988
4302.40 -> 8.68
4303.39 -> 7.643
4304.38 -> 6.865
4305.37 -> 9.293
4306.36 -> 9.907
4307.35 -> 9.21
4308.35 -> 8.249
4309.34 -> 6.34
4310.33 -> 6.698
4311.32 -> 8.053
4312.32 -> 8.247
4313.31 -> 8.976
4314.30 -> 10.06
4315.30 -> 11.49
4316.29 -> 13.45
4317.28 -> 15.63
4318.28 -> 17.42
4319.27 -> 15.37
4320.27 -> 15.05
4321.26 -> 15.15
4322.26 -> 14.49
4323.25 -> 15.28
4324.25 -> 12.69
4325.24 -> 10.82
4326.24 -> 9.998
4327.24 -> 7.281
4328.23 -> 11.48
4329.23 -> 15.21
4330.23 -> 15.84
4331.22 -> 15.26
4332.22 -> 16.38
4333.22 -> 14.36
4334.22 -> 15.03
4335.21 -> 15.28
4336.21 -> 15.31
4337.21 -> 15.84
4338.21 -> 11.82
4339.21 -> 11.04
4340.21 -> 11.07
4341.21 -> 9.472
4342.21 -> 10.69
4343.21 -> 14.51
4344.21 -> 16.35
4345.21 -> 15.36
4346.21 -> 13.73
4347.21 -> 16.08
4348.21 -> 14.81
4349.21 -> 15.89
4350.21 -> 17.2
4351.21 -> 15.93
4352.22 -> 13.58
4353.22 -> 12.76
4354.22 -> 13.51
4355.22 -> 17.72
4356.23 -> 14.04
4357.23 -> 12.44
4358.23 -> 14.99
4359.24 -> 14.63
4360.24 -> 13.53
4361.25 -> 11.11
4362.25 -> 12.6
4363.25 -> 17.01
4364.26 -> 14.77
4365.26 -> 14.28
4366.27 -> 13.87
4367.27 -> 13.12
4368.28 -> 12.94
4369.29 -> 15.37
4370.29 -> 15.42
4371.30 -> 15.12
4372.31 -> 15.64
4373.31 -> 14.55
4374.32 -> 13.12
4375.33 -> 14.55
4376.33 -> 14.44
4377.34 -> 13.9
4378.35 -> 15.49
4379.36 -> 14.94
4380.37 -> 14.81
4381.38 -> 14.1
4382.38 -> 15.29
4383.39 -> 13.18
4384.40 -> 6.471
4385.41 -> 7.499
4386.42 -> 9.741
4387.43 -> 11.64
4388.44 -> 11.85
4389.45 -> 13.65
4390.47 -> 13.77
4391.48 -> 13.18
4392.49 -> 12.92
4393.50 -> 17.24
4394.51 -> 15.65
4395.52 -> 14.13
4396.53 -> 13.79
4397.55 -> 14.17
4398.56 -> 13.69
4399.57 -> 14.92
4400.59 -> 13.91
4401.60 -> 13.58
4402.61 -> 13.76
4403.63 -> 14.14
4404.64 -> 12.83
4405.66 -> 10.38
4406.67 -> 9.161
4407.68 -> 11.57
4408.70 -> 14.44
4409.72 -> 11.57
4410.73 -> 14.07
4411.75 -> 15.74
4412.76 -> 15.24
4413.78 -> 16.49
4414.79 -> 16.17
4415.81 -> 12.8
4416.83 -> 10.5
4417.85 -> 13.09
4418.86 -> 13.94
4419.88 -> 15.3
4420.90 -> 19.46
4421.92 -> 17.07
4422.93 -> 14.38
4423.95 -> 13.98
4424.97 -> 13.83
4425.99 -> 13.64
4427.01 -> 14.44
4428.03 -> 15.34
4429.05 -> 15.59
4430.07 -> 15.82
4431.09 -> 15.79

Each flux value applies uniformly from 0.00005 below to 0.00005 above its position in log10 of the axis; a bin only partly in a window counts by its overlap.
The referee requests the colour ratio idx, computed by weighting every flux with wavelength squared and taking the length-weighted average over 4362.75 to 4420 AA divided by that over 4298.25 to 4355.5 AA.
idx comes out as 1.13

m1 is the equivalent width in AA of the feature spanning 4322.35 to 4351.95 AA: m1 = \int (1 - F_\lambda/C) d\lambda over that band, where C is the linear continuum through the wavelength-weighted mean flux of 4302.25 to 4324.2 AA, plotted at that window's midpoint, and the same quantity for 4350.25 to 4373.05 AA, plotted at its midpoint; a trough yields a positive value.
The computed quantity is -2.59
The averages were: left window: 11.1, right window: 14.4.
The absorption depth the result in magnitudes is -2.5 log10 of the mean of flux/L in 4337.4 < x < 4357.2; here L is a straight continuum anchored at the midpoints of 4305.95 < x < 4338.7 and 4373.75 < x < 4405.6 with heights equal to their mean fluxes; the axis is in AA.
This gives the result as -0.09 mag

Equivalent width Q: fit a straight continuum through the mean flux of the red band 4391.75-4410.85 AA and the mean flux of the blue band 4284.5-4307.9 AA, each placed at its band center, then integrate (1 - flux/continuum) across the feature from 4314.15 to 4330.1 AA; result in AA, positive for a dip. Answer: -3.20 AA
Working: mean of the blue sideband 10.3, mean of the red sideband 13.5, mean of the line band 13.3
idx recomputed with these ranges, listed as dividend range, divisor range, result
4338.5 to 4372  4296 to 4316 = 1.61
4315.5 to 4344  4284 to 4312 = 1.39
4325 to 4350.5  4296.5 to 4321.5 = 1.34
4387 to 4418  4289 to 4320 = 1.38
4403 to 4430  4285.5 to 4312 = 1.52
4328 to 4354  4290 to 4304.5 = 1.46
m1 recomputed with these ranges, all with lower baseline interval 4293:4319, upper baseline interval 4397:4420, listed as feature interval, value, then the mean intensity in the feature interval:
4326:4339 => -3.3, 13.8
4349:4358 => -2.3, 14.8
